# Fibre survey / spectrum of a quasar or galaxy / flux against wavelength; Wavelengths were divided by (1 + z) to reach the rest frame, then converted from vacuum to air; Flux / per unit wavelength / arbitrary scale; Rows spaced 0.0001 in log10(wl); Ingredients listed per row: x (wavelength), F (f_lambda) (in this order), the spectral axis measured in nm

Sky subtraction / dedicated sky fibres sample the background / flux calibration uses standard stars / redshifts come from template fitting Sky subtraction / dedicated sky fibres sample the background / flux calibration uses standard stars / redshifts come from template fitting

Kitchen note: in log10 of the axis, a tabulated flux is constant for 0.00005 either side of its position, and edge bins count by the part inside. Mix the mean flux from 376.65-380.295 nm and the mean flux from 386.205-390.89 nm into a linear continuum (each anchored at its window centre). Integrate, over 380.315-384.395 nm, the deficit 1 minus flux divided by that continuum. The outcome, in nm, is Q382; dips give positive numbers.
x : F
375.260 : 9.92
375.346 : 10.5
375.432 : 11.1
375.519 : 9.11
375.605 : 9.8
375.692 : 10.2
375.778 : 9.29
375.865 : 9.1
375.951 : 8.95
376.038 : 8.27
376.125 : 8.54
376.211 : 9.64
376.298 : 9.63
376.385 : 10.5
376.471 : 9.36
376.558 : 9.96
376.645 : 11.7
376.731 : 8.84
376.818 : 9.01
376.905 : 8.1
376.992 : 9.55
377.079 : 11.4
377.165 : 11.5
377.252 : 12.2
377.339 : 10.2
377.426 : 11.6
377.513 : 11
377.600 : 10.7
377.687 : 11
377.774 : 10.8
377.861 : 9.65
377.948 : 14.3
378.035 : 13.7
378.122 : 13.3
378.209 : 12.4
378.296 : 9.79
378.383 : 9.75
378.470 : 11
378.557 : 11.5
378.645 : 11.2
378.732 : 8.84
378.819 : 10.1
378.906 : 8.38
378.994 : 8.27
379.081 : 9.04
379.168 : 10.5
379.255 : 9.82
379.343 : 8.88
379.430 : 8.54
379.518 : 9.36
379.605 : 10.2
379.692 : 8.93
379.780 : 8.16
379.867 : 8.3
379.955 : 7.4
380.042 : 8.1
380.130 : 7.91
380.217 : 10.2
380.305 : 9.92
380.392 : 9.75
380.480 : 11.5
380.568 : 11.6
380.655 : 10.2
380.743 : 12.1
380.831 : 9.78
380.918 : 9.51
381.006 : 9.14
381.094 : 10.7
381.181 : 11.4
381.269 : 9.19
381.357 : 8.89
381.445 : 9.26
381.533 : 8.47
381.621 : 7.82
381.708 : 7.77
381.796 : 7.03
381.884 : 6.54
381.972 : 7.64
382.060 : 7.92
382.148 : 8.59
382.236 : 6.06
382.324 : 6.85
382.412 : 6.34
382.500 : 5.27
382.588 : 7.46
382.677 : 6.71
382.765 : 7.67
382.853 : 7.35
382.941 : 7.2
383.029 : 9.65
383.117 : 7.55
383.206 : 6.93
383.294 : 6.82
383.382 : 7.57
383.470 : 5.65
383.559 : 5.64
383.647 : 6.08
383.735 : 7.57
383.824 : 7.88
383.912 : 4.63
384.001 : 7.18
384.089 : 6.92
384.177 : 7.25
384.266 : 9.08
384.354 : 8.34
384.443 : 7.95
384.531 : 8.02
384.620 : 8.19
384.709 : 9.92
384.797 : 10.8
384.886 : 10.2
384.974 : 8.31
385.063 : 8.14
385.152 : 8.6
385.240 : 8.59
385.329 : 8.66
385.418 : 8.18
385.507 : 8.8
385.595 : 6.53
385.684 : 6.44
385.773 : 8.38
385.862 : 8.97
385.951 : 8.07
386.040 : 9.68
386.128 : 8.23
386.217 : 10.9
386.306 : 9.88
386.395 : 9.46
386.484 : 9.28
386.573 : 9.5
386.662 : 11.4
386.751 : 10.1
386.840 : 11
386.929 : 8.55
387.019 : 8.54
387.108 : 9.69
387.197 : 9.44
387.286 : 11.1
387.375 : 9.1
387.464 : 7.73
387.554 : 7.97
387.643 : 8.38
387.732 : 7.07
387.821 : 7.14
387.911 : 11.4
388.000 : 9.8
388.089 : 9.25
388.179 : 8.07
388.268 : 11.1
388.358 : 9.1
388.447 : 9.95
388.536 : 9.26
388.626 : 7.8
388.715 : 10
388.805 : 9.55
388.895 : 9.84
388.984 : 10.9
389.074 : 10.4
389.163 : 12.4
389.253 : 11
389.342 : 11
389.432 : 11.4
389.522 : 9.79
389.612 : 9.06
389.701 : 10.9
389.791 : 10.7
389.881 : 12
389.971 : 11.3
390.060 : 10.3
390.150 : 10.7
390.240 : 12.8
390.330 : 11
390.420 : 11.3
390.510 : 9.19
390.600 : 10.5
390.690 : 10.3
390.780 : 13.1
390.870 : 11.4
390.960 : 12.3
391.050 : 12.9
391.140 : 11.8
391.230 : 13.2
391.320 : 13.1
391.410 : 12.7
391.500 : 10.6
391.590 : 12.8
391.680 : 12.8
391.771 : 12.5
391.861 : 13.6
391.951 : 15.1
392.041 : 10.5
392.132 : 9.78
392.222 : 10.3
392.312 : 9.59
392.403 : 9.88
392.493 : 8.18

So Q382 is 0.81 nm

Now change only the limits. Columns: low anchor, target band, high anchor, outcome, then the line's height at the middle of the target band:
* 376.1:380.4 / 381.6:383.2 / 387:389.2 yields 0.41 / 9.78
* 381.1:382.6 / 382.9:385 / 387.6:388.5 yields 0.15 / 8.3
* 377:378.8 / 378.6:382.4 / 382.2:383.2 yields -0.03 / 9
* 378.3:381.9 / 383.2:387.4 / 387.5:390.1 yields 0.53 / 9.7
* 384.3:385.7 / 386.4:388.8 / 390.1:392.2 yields 0.15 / 9.95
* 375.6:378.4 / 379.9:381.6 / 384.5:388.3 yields 0.03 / 9.87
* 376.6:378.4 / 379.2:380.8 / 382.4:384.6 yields -0.02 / 9.4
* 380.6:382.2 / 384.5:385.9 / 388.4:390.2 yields 0.16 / 9.69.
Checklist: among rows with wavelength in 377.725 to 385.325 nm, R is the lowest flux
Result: 4.63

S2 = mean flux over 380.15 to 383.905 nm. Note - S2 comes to 8.22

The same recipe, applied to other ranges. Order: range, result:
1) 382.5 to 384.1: 6.98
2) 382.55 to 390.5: 9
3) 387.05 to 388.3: 9.07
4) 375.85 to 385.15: 9.06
